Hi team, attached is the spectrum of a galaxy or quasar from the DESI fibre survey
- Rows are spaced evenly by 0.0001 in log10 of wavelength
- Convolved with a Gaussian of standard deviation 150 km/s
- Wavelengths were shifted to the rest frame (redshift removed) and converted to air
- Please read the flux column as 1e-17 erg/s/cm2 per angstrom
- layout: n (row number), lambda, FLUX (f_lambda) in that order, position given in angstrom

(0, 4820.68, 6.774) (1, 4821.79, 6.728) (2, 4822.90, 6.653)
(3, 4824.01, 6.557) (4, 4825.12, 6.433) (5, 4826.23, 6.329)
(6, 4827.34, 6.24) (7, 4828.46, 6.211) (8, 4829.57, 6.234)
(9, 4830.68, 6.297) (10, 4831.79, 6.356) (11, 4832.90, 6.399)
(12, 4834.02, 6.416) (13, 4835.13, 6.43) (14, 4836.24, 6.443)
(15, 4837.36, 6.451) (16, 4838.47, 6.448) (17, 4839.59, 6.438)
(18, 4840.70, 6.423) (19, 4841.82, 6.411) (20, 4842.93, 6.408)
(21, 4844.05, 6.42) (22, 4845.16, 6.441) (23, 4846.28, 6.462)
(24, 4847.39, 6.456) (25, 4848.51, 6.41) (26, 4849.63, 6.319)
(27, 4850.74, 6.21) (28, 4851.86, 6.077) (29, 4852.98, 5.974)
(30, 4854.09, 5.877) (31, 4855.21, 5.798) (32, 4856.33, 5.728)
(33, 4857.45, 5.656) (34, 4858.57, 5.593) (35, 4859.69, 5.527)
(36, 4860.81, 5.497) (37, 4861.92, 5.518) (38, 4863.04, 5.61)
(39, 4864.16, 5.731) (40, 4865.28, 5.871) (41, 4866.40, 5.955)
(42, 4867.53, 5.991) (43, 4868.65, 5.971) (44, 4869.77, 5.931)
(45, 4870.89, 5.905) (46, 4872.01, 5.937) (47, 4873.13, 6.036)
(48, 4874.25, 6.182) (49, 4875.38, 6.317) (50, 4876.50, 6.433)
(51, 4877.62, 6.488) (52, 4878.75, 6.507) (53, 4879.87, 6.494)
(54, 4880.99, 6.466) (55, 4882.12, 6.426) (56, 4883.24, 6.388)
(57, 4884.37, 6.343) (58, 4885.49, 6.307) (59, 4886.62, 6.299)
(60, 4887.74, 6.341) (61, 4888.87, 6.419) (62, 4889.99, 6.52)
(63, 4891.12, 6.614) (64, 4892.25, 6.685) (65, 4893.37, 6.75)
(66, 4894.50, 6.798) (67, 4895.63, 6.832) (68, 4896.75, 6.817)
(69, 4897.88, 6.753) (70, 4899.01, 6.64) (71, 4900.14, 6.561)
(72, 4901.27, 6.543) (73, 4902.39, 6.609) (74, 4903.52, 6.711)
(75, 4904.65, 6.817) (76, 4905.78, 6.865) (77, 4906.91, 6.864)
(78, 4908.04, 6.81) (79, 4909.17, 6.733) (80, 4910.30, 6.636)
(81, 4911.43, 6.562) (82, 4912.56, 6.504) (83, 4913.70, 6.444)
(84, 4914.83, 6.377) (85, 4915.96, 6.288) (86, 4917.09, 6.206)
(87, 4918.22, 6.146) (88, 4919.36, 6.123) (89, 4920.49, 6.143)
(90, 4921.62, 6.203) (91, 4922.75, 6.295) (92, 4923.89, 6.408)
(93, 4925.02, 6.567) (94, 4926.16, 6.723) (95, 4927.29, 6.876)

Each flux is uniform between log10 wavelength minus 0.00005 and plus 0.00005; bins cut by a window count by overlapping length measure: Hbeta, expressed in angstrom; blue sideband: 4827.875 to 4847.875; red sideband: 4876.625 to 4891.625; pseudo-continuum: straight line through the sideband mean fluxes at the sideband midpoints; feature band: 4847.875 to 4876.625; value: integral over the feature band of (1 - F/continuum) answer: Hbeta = 2.2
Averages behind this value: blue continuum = 6.4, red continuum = 6.43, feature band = 5.92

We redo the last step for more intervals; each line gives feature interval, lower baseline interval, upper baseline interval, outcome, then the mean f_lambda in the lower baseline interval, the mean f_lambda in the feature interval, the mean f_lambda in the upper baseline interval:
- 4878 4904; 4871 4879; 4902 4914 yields -0.4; 6.24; 6.56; 6.69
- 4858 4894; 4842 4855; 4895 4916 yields 1.7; 6.27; 6.16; 6.66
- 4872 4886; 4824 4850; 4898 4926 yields 0.2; 6.39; 6.35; 6.51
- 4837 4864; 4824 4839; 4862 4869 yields -0.1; 6.37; 6.08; 5.82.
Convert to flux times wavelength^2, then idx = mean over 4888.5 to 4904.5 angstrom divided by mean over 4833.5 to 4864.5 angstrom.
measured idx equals 1.11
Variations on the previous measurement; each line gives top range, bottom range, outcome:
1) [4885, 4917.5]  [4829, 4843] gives 1.06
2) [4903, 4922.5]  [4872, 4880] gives 1.04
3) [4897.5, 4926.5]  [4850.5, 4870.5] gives 1.15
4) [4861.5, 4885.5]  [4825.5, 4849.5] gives 0.97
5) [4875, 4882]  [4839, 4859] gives 1.06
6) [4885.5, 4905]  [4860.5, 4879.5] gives 1.11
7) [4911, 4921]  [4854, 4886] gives 1.07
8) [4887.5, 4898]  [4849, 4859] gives 1.14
